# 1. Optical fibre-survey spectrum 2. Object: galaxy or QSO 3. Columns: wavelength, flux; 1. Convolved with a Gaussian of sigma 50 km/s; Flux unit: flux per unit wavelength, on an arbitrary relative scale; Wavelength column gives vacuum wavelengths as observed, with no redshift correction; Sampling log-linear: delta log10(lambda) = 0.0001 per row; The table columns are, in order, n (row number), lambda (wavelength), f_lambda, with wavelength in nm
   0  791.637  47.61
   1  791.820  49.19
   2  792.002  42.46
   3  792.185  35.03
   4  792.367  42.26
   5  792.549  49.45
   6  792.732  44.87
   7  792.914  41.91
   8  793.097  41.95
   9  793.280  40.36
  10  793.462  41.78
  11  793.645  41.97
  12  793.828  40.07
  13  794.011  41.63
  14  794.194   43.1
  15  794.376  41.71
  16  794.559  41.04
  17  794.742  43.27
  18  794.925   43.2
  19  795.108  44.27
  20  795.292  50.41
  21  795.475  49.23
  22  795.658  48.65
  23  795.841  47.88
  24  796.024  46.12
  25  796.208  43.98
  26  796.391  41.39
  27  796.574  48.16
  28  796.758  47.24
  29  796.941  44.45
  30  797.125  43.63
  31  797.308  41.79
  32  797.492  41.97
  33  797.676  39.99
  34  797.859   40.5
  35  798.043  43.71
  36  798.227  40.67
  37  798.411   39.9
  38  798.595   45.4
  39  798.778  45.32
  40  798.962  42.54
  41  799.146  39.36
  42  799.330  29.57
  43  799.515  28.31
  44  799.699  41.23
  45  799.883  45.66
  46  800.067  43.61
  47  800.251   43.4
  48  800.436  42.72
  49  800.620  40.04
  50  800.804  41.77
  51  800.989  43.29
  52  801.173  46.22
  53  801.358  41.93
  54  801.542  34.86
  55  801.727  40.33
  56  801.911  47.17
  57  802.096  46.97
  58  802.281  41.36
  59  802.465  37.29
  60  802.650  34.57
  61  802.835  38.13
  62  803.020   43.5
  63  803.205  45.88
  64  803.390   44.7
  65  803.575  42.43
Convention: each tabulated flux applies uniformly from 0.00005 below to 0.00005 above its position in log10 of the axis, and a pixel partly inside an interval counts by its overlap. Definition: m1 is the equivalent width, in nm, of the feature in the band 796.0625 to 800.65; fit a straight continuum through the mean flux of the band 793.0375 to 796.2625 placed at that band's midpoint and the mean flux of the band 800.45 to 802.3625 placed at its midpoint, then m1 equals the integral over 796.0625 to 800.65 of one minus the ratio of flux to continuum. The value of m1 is 0.13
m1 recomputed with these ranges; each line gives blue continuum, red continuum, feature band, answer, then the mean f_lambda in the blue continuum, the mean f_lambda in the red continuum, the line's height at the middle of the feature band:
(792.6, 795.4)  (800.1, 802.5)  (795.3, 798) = -0.13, 42.9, 42.3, 42.7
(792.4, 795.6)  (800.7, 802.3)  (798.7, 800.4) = 0.12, 43.6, 42.7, 42.9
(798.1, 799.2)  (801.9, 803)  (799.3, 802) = 0.03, 42.4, 40.6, 41.4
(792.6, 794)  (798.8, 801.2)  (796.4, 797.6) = -0.09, 42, 40.6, 41.2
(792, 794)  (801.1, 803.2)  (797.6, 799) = -0.02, 42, 41.3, 41.6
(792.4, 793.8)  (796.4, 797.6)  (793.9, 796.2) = -0.07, 43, 44.2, 43.6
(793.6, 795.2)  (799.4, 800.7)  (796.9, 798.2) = -0.03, 42.3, 40.5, 41.3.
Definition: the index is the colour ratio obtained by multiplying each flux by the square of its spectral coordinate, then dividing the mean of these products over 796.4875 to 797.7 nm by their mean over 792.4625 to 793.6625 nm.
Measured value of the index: 1.03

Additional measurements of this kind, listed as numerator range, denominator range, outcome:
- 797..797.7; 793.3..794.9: 1.01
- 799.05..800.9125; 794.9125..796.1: 0.85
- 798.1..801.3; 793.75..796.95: 0.93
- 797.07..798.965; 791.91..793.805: 1.02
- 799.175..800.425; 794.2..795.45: 0.89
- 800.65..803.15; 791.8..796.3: 0.96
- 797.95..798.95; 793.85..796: 0.97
